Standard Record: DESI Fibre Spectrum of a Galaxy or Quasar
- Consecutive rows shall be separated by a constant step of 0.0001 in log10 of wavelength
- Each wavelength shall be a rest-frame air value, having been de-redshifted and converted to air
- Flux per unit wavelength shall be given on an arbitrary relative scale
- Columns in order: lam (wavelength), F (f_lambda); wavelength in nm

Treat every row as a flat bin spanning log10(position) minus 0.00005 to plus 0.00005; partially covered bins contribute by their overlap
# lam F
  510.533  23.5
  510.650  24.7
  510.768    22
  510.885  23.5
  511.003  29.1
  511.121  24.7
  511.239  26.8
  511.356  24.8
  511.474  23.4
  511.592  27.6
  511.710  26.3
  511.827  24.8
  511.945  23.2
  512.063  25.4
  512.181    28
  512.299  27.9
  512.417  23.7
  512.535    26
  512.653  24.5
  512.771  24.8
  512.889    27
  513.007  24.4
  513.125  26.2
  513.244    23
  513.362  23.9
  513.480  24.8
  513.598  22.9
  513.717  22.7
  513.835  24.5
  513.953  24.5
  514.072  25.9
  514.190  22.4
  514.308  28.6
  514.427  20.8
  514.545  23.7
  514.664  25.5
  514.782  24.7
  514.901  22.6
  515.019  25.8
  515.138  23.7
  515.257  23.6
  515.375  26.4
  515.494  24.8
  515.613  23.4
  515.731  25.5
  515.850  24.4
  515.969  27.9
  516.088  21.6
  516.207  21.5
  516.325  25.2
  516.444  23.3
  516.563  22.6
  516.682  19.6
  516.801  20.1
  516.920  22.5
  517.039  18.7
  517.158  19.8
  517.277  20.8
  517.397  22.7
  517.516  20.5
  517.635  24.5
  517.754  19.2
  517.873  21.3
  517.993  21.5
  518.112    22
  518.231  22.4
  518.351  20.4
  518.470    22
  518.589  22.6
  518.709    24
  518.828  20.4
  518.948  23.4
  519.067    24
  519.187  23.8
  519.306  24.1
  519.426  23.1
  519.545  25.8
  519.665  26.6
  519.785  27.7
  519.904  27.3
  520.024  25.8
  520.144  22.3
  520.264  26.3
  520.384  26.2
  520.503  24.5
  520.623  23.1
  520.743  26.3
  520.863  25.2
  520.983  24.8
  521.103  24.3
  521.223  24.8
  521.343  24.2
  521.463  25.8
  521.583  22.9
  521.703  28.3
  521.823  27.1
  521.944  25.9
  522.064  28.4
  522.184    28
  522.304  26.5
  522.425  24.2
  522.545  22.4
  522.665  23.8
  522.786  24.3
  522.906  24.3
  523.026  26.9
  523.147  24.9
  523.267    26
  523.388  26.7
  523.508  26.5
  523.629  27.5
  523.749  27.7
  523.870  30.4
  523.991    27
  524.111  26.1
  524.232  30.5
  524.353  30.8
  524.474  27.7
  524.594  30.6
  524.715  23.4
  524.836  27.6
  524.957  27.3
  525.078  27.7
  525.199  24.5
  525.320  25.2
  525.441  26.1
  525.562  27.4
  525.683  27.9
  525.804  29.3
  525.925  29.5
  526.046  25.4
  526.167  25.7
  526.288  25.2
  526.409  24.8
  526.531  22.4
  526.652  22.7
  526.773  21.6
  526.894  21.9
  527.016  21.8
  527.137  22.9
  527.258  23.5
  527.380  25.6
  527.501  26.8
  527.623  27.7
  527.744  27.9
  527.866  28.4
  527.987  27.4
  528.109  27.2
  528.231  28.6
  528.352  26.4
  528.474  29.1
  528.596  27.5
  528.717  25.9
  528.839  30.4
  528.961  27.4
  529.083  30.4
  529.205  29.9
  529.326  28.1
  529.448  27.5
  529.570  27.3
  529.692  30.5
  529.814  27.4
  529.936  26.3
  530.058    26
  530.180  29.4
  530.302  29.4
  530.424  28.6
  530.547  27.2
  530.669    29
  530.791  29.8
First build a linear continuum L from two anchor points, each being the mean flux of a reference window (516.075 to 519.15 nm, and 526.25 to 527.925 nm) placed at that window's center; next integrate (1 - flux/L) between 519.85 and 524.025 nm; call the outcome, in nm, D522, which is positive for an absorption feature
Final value -0.49 nm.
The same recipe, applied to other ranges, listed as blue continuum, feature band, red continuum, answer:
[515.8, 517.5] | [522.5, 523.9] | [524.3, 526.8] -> -0.03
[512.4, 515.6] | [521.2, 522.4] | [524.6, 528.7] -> -0.04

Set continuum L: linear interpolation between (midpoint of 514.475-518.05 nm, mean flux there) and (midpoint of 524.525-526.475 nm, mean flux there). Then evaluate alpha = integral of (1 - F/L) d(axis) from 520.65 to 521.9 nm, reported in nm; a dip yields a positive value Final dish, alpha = -0.02 nm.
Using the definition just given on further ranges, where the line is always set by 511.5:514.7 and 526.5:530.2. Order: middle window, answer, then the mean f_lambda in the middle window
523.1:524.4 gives -0.08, 27.6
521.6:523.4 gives 0.02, 25.7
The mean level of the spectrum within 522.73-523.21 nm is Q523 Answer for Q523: 25.2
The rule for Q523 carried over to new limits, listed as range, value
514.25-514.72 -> 24.6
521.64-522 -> 27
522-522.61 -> 25.9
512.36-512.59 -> 24.8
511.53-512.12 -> 25.5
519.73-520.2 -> 25.8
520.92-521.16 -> 24.6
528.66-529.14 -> 28.5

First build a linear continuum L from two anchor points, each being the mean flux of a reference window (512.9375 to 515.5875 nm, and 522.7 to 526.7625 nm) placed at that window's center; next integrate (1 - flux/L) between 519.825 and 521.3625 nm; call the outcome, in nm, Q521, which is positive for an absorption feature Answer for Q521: 0.04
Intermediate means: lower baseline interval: 24.3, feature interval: 25.1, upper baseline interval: 26.6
